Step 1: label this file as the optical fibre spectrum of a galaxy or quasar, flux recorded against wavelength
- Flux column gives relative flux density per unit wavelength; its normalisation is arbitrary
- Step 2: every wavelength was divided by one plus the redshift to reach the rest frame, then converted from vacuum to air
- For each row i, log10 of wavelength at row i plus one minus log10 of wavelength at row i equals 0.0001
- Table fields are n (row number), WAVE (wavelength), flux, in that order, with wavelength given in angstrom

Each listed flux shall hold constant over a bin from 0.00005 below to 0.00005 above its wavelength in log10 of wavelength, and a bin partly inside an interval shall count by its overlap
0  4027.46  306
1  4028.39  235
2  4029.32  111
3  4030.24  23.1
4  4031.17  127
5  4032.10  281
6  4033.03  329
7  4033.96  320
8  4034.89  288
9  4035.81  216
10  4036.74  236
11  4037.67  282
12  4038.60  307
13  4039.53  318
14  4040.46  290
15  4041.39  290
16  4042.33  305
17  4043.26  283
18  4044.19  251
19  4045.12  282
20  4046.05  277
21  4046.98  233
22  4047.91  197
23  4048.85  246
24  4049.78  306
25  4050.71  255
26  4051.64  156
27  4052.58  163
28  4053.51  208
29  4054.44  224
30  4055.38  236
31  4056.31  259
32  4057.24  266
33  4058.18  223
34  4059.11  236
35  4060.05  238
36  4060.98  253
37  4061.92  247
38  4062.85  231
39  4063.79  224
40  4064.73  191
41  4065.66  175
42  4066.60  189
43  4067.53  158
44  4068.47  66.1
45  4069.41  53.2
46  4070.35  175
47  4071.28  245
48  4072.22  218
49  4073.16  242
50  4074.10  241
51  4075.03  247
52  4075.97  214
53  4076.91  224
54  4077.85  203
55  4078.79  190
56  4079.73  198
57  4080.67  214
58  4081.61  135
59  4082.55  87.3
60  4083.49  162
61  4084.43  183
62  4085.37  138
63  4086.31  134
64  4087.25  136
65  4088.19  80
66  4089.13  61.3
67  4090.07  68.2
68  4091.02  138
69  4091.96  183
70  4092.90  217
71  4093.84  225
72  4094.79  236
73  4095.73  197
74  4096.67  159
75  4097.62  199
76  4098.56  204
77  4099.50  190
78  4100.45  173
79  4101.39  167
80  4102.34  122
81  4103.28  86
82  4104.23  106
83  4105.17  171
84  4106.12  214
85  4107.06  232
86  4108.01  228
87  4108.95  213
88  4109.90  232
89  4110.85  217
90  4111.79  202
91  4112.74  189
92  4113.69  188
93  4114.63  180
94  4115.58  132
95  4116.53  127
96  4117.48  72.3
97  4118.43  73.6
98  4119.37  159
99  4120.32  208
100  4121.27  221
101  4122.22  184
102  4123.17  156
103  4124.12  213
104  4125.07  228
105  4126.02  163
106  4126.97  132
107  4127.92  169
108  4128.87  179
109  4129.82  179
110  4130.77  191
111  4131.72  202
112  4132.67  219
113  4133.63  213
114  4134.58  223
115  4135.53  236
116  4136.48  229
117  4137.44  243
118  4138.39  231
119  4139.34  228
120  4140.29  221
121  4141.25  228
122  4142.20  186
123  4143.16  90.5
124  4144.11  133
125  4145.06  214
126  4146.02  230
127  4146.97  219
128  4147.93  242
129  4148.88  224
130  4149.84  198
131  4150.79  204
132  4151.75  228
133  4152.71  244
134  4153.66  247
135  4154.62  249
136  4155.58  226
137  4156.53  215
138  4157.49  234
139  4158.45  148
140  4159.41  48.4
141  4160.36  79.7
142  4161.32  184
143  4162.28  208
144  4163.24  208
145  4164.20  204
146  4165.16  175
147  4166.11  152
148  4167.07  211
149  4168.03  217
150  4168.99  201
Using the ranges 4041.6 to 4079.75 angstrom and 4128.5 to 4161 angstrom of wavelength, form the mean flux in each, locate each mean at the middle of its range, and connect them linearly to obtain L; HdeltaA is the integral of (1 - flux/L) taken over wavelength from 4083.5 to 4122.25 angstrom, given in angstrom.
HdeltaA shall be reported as 8.2 angstrom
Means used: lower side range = 221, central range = 167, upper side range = 202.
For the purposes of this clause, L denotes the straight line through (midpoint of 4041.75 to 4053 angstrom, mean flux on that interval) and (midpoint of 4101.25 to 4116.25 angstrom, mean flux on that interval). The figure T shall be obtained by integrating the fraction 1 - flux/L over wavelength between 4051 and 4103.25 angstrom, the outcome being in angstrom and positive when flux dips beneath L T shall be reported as 7.3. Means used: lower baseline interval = 247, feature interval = 185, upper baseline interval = 180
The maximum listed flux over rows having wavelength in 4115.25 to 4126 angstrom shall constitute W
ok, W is 228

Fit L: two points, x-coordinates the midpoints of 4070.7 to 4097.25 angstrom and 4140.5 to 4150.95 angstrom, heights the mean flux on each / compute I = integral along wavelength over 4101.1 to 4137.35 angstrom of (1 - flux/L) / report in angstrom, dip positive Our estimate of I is 1.54 angstrom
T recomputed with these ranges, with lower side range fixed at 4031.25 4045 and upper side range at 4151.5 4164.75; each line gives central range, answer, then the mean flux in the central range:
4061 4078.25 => 4.0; 198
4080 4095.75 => 6.0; 152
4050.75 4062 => 1.7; 226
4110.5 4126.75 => 3.8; 170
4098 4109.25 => 2.8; 175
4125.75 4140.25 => 0.5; 204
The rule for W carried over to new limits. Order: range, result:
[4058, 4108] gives 253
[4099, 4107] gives 214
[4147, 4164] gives 249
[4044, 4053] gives 306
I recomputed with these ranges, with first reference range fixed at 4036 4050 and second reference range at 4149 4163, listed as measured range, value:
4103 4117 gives 2.70 angstrom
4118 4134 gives 2.46 angstrom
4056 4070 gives 3.20 angstrom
